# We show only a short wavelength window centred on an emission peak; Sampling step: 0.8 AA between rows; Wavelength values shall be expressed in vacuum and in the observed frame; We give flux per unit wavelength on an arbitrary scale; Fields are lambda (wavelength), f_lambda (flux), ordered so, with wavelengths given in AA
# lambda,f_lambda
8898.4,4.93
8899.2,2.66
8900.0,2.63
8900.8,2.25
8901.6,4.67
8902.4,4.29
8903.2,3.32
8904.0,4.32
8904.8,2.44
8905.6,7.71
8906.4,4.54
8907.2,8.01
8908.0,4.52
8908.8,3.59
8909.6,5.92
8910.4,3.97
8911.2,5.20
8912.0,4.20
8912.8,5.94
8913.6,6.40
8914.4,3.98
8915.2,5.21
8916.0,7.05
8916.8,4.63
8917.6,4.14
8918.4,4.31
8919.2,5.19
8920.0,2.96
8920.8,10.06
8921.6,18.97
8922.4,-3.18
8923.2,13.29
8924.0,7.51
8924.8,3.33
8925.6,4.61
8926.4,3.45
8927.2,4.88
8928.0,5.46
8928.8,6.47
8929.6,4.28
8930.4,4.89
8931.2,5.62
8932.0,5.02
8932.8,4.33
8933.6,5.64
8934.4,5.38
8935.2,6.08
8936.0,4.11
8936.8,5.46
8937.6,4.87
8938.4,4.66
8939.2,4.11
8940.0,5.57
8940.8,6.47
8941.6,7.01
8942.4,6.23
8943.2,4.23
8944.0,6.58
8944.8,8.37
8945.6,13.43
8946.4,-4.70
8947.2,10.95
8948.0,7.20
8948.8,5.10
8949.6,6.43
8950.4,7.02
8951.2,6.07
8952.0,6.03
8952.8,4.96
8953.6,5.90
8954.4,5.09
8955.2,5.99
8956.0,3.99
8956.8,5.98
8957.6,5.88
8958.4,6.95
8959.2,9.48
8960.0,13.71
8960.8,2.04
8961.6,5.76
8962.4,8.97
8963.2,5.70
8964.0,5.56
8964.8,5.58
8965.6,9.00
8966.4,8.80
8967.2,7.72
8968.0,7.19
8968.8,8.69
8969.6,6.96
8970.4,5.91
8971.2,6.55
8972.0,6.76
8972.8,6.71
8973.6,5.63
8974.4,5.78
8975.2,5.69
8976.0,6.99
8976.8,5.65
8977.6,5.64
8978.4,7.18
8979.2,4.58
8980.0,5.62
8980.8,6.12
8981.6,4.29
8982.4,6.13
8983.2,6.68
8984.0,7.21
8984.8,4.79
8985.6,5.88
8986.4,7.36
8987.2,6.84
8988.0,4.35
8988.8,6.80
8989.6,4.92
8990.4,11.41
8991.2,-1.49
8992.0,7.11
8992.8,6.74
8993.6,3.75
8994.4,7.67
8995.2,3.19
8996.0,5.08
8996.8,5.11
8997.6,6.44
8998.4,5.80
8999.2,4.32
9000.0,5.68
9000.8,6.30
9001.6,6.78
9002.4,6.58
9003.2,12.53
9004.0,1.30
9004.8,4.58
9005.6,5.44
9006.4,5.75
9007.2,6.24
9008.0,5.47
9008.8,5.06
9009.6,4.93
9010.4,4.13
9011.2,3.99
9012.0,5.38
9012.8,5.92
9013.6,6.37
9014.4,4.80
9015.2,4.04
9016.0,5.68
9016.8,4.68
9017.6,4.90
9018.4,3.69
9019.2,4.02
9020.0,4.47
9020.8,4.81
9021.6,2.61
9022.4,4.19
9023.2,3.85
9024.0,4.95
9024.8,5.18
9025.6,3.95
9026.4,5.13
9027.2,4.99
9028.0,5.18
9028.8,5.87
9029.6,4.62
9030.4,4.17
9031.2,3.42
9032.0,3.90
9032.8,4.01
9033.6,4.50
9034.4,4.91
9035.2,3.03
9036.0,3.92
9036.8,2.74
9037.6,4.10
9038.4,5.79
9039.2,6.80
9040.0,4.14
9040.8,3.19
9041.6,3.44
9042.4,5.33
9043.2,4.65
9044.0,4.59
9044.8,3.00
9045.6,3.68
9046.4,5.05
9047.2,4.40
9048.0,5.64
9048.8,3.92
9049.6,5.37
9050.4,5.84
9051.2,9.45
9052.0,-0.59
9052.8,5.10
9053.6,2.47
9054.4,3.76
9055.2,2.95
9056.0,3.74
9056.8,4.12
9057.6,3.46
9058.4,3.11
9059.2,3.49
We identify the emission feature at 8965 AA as Mg II 2798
